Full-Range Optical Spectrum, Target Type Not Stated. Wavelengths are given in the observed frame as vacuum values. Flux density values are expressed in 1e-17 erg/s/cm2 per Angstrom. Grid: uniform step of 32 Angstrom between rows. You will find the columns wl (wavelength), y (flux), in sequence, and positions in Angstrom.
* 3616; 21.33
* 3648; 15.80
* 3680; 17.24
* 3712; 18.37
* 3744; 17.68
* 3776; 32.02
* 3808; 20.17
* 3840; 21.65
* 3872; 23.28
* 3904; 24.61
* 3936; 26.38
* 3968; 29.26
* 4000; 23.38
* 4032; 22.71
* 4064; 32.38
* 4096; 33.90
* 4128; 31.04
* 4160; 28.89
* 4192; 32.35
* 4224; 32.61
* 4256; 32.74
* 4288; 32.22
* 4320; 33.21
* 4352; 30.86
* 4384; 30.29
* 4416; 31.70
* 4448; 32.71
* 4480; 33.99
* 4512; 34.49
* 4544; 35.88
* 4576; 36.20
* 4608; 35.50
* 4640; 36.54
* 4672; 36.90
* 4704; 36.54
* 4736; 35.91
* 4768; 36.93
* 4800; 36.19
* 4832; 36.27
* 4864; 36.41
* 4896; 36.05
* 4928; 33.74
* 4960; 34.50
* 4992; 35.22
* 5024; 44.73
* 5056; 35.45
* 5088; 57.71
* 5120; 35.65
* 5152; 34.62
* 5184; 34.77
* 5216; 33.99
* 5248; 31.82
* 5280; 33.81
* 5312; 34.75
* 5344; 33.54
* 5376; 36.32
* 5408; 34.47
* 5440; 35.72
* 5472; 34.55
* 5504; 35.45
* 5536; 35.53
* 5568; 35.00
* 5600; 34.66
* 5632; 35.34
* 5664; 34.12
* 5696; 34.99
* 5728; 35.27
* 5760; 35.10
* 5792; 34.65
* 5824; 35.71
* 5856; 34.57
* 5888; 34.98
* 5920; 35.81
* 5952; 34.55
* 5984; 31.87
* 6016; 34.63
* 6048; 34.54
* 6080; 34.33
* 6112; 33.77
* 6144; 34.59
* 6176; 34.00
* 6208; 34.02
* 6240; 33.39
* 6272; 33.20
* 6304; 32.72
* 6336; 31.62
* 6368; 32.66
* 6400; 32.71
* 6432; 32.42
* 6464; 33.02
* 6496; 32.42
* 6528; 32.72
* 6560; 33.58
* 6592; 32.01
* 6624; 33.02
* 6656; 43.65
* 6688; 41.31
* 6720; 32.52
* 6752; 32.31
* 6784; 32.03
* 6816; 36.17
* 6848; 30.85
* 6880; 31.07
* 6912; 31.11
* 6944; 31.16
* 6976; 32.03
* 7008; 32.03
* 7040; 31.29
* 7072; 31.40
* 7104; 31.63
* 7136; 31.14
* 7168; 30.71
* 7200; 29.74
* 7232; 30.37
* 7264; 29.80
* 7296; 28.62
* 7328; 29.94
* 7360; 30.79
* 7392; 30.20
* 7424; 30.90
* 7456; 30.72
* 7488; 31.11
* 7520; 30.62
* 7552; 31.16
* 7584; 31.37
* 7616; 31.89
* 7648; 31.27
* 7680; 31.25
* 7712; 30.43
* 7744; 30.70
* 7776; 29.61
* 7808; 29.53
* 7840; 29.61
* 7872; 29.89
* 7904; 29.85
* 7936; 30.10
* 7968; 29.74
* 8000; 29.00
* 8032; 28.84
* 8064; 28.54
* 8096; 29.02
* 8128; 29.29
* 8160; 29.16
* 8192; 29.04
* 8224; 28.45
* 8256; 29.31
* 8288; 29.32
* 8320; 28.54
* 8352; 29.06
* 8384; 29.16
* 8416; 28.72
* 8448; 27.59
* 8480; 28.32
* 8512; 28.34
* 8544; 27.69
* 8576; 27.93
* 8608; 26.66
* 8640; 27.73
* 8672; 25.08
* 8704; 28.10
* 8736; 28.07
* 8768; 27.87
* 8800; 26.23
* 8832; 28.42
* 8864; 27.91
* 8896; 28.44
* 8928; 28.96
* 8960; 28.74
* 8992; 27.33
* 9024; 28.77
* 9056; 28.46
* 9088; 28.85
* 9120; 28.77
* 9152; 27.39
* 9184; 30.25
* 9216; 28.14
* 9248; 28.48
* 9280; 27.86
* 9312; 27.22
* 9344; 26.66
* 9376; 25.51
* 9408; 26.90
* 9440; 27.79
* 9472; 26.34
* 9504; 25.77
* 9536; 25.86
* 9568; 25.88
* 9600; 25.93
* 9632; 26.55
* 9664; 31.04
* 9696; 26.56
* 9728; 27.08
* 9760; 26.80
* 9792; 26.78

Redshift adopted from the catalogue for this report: 0.014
